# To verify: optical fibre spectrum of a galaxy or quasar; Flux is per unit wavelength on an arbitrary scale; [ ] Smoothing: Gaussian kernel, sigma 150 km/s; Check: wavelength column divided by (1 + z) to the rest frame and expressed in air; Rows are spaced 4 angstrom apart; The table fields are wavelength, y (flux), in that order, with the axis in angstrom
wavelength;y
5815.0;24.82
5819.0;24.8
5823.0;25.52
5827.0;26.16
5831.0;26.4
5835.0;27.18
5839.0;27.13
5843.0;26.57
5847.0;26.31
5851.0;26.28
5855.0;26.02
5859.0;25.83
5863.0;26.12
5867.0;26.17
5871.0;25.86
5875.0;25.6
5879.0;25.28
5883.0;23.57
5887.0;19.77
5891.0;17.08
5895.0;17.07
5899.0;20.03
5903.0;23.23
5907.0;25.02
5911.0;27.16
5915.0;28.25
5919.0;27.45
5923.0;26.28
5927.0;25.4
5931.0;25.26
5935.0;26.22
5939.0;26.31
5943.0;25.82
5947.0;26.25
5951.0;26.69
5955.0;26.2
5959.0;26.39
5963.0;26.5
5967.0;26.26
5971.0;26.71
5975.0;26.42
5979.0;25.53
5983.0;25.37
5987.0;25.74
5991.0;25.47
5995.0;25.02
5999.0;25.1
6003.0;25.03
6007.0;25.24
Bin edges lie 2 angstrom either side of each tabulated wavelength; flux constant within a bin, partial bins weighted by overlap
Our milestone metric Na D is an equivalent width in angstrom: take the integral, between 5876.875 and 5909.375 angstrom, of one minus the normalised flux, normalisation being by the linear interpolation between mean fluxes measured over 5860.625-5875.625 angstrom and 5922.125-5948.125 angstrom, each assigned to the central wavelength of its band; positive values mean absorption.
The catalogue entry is 5.6 angstrom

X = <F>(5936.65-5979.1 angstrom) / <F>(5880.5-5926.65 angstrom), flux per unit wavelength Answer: 1.13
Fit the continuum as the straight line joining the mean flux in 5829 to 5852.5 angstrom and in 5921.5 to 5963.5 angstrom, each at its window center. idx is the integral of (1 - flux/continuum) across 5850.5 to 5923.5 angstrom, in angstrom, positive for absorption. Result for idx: 6.0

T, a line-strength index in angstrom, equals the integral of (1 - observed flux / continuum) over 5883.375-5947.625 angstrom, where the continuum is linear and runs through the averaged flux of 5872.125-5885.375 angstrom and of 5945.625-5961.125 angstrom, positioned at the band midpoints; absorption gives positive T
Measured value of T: 3.7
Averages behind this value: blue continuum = 24.7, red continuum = 26.4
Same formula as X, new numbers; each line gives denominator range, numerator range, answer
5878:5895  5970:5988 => 1.25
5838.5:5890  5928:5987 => 1.04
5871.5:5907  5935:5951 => 1.20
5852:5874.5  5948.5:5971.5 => 1.02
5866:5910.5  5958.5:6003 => 1.14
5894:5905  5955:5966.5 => 1.29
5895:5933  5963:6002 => 1.03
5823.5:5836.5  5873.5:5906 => 0.81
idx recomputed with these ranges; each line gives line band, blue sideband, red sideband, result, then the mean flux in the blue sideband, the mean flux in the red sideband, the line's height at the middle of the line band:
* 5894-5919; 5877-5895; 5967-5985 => -2.1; 20.9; 26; 22.1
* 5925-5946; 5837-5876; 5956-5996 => 0.2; 26.2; 26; 26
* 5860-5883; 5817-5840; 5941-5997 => 0.4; 26.2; 26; 26.1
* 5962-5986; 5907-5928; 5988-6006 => -0.4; 26.8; 25.2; 25.7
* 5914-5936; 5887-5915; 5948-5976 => -2.5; 21.9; 26.4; 23.7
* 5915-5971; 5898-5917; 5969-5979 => -1.3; 25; 26.4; 25.7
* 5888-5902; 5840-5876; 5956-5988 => 4.1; 26.1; 26.1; 26.1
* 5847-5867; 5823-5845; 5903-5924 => 0.3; 26.6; 26.5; 26.6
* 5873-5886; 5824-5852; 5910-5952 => 1.0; 26.5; 26.4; 26.5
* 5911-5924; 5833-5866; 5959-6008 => -0.7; 26.4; 25.7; 26.1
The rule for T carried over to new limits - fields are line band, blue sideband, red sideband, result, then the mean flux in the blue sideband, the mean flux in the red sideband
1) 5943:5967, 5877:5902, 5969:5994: -2.0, 20.6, 25.8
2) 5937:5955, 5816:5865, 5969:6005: -0.4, 26.2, 25.6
